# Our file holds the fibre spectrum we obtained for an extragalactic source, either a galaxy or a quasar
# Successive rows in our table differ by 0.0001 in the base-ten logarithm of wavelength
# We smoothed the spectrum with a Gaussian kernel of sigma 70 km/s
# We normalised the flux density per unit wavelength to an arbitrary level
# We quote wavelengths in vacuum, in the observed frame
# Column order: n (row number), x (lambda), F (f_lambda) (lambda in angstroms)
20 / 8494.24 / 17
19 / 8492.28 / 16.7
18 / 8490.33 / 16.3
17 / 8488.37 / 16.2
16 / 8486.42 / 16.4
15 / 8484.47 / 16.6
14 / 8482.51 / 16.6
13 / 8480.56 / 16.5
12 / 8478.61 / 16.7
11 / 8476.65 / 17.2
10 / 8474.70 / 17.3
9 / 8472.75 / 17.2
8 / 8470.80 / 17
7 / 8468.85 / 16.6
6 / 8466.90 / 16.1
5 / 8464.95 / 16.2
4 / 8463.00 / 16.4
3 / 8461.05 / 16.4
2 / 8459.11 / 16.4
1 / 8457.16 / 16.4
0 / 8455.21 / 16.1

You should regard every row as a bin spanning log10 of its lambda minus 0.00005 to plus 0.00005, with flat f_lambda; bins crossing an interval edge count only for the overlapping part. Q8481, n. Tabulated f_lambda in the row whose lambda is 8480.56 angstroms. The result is 16.5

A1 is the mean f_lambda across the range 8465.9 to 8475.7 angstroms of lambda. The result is 16.8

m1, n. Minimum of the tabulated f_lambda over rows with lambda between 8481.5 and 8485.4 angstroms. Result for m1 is 16.6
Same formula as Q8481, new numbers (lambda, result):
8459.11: 16.4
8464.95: 16.2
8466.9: 16.1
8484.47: 16.6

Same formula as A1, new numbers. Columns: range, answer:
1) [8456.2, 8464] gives 16.4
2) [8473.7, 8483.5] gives 16.8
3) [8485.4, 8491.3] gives 16.3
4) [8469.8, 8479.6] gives 17.1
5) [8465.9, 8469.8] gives 16.3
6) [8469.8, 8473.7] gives 17.1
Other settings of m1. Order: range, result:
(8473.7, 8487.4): 16.4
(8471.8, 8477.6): 17.2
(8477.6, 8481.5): 16.5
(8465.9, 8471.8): 16.1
